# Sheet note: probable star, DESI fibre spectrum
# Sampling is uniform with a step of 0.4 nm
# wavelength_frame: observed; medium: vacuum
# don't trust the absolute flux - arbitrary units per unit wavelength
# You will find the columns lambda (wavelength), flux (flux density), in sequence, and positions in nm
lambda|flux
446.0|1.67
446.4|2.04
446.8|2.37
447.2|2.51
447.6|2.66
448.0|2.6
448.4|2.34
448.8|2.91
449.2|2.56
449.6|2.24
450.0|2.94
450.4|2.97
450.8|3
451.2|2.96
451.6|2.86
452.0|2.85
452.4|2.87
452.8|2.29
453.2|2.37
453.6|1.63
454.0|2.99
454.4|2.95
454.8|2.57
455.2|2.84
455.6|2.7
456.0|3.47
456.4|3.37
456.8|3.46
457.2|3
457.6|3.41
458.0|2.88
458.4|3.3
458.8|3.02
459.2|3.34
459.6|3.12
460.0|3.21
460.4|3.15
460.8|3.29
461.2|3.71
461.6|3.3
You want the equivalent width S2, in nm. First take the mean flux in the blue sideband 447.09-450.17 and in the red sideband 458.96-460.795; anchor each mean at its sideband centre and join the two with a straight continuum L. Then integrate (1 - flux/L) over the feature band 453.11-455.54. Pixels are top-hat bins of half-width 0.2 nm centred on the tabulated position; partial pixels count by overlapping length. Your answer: 0.28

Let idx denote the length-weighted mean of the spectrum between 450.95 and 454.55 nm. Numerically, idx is 2.64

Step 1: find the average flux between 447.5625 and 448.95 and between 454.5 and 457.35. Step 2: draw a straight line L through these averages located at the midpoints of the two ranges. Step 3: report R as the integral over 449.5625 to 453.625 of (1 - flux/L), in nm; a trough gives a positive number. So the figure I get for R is 0.15 nm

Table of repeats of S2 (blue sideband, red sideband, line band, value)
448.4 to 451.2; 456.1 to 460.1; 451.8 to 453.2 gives 0.13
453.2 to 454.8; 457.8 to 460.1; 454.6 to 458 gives -0.34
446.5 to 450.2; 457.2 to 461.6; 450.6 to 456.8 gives 0.18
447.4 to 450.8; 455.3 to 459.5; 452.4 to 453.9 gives 0.34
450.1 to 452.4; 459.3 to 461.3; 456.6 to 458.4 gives -0.02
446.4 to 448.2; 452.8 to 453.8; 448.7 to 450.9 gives -0.43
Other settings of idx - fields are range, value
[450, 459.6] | 2.92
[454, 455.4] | 2.82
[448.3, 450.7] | 2.69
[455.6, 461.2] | 3.23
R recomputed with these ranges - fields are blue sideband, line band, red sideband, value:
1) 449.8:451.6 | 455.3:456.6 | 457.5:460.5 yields -0.026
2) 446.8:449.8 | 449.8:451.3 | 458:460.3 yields -0.170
